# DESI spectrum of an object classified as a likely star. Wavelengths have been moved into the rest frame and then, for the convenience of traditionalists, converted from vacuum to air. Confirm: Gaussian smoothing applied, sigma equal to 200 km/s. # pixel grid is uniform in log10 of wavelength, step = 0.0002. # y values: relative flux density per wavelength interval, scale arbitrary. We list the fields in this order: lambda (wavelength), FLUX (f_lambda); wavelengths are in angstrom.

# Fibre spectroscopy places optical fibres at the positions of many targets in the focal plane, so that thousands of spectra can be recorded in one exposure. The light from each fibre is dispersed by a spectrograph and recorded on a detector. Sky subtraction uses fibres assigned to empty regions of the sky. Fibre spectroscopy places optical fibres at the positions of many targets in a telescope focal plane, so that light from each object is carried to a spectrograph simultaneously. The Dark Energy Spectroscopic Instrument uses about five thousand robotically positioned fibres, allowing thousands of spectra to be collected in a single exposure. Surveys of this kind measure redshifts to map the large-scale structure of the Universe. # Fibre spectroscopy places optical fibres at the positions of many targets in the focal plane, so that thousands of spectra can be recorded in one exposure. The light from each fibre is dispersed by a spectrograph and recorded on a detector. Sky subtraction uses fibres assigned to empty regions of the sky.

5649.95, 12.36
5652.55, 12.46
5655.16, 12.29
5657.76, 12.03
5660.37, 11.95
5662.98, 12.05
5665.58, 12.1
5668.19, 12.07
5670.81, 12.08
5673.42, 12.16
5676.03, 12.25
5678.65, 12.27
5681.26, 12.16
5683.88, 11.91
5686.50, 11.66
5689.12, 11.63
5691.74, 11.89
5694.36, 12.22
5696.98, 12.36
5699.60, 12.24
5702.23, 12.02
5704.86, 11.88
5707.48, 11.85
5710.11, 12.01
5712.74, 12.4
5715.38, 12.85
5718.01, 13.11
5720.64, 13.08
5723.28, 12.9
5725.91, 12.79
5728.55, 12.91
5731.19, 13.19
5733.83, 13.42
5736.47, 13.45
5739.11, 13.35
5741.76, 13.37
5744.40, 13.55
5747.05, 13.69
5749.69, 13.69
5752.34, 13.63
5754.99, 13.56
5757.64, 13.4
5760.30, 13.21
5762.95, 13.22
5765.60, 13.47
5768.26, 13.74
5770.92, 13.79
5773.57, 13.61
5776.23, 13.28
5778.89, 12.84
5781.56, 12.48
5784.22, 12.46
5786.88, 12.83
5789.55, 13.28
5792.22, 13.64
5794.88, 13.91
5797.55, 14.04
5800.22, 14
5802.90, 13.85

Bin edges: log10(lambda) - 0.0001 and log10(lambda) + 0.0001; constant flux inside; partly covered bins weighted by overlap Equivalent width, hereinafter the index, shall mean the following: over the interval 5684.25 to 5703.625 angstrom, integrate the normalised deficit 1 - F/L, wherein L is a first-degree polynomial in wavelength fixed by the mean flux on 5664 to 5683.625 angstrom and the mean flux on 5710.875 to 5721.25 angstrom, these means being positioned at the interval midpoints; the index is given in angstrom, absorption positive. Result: 0.71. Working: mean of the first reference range 12.1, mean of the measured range 12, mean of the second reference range 12.8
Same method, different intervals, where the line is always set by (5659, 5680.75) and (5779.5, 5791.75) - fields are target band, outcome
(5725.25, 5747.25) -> -1.4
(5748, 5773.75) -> -1.8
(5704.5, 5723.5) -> -0.2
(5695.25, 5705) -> 0.1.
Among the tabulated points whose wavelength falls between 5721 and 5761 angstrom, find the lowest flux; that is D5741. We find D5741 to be 12.79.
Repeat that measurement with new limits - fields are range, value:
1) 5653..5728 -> 11.63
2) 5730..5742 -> 13.19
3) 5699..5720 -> 11.85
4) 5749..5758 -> 13.4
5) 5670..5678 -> 12.08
